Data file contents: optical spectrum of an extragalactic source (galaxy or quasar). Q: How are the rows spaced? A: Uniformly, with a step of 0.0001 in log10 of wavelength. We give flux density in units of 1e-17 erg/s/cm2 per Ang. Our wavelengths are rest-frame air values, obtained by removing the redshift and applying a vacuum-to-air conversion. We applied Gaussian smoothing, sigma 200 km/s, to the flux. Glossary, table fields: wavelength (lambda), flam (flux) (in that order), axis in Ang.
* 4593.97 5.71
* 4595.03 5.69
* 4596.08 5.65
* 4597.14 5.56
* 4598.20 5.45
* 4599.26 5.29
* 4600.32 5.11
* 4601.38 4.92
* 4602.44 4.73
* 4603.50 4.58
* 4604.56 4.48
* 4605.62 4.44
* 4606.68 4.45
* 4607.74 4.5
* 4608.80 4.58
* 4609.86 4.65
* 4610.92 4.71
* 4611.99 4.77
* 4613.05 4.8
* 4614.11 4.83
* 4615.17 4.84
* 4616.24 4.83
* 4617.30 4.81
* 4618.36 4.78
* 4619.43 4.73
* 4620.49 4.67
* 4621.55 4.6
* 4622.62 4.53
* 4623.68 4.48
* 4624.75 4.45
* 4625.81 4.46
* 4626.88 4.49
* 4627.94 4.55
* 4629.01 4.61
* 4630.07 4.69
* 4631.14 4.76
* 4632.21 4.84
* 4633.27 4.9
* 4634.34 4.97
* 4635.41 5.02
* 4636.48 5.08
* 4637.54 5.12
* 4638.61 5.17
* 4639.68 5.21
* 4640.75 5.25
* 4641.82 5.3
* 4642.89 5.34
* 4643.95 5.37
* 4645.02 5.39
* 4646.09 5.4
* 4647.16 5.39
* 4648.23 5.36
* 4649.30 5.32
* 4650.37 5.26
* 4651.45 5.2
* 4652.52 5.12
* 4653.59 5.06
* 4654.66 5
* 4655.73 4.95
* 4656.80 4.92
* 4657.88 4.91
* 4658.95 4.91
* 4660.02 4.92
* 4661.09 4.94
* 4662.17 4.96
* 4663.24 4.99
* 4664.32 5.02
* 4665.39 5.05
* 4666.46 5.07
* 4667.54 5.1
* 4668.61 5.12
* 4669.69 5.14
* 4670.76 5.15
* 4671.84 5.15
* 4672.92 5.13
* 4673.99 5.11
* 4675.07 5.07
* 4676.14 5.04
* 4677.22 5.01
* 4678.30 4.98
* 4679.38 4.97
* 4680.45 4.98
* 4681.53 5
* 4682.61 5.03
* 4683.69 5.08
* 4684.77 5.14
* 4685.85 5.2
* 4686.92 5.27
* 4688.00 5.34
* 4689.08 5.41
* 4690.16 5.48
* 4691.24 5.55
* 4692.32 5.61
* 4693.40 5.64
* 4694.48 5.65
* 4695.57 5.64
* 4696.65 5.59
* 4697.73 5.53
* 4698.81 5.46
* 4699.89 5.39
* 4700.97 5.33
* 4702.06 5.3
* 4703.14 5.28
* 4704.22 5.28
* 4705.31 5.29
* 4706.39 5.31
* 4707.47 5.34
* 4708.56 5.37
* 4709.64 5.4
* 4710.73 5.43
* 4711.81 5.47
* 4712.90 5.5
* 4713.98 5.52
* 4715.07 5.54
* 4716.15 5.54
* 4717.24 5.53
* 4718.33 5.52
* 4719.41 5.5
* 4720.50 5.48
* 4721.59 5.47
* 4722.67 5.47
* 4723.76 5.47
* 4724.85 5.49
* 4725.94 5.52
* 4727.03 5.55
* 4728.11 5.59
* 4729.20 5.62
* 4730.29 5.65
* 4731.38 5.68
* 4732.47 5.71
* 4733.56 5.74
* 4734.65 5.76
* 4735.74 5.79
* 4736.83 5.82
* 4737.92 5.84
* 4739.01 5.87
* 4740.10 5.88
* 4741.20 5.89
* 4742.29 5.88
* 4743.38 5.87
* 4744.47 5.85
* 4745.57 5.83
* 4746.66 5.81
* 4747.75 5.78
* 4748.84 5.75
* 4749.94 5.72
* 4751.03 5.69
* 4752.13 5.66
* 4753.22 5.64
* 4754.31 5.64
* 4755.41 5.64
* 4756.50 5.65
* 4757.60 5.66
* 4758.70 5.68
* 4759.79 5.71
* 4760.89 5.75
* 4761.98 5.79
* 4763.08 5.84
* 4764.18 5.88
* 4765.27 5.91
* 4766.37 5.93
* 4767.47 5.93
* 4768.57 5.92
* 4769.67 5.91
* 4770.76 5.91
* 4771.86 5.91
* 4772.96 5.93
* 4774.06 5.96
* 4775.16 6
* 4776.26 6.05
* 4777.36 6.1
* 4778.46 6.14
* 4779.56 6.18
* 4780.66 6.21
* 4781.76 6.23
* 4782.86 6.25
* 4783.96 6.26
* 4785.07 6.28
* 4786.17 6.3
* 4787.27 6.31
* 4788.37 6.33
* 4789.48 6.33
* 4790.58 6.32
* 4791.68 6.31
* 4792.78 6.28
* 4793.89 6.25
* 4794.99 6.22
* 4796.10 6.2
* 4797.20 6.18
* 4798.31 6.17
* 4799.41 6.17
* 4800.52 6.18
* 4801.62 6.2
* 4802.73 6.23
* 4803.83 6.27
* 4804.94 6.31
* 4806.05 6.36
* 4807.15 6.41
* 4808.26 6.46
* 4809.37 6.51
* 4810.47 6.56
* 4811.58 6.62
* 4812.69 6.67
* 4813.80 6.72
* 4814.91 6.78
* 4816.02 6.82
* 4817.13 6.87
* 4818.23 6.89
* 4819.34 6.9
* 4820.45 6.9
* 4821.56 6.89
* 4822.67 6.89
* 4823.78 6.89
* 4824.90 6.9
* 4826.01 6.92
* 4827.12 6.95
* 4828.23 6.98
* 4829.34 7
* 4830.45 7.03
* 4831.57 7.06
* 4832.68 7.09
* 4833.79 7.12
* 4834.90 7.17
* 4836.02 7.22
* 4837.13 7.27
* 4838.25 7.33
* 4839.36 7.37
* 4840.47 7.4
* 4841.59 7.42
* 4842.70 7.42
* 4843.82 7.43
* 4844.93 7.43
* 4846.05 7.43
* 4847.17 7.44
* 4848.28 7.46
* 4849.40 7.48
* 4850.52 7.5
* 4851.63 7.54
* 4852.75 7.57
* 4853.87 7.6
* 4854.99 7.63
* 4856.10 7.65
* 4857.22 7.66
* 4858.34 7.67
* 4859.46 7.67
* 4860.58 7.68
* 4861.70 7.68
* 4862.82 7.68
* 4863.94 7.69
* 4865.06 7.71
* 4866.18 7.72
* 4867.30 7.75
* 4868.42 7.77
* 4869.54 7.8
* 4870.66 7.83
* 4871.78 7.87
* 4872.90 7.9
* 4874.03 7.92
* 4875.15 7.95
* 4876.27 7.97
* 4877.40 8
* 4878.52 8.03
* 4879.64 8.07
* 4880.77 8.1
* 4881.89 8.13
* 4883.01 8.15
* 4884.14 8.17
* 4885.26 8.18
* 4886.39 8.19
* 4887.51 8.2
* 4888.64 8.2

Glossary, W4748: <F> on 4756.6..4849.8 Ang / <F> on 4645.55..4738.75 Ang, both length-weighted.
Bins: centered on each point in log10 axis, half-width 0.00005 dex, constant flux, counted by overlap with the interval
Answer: 1.2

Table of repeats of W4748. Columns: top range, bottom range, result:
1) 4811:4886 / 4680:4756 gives 1.34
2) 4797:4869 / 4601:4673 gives 1.44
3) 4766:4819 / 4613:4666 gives 1.27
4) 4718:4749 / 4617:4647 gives 1.16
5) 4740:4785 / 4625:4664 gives 1.17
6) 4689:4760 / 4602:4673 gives 1.14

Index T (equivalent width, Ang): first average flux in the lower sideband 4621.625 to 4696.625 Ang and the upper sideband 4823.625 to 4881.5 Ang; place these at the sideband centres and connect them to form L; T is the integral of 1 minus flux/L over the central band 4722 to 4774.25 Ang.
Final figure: 3.8 Ang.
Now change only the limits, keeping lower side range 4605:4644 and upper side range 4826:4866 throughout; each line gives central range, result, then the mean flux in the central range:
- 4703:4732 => 2.03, 5.48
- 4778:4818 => 2.80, 6.36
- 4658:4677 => 0.91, 5.05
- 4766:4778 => 1.05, 5.96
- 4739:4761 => 1.83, 5.75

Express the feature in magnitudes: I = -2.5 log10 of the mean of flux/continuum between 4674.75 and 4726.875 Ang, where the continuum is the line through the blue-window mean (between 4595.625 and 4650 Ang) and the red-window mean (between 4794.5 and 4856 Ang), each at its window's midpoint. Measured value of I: 0.06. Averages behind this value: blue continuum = 4.91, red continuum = 6.92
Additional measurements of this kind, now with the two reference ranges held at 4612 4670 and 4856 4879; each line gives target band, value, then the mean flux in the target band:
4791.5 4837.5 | 0.07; 6.66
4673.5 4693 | 0.06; 5.19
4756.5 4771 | 0.12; 5.82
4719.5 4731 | 0.09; 5.53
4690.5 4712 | 0.05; 5.44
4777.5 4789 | 0.08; 6.24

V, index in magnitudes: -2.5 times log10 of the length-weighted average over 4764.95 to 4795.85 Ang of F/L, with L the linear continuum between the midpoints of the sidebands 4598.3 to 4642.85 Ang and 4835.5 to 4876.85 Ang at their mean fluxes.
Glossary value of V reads 0.10 mag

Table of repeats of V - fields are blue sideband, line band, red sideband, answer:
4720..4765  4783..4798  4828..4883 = 0.040 mag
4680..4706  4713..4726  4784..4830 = 0.024 mag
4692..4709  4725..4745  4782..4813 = 0.000 mag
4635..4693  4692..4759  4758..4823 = 0.018 mag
